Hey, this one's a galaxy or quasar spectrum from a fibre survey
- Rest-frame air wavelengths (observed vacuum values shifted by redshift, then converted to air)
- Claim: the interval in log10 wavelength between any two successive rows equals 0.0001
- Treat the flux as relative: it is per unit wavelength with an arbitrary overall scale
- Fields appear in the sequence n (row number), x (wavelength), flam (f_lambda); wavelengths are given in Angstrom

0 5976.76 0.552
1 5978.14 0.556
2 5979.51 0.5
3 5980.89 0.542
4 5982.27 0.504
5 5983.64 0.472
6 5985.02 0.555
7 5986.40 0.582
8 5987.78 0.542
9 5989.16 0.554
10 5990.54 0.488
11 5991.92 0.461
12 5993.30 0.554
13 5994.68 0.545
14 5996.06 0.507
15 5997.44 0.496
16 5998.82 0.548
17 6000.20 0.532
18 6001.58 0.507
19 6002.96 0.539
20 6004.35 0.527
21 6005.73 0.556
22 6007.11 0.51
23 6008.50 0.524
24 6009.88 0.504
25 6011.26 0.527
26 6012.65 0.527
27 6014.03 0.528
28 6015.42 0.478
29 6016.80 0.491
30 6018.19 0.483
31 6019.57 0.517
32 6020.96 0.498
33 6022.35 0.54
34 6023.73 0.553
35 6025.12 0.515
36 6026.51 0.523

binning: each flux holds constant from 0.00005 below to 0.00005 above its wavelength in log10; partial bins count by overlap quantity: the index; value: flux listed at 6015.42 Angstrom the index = 0.478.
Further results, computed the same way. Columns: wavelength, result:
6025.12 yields 0.515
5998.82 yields 0.548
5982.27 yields 0.504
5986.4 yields 0.582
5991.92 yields 0.461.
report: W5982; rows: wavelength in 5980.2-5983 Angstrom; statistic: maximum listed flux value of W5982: 0.542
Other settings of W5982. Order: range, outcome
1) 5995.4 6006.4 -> 0.556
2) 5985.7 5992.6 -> 0.582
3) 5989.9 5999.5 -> 0.554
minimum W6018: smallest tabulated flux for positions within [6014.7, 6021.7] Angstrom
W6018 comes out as 0.478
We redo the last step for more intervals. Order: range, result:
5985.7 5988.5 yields 0.542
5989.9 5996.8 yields 0.461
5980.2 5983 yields 0.504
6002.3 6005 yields 0.527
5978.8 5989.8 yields 0.472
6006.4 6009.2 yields 0.51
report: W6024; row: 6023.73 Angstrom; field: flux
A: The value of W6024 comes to 0.553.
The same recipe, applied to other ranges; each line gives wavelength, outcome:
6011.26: 0.527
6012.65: 0.527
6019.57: 0.517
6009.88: 0.504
